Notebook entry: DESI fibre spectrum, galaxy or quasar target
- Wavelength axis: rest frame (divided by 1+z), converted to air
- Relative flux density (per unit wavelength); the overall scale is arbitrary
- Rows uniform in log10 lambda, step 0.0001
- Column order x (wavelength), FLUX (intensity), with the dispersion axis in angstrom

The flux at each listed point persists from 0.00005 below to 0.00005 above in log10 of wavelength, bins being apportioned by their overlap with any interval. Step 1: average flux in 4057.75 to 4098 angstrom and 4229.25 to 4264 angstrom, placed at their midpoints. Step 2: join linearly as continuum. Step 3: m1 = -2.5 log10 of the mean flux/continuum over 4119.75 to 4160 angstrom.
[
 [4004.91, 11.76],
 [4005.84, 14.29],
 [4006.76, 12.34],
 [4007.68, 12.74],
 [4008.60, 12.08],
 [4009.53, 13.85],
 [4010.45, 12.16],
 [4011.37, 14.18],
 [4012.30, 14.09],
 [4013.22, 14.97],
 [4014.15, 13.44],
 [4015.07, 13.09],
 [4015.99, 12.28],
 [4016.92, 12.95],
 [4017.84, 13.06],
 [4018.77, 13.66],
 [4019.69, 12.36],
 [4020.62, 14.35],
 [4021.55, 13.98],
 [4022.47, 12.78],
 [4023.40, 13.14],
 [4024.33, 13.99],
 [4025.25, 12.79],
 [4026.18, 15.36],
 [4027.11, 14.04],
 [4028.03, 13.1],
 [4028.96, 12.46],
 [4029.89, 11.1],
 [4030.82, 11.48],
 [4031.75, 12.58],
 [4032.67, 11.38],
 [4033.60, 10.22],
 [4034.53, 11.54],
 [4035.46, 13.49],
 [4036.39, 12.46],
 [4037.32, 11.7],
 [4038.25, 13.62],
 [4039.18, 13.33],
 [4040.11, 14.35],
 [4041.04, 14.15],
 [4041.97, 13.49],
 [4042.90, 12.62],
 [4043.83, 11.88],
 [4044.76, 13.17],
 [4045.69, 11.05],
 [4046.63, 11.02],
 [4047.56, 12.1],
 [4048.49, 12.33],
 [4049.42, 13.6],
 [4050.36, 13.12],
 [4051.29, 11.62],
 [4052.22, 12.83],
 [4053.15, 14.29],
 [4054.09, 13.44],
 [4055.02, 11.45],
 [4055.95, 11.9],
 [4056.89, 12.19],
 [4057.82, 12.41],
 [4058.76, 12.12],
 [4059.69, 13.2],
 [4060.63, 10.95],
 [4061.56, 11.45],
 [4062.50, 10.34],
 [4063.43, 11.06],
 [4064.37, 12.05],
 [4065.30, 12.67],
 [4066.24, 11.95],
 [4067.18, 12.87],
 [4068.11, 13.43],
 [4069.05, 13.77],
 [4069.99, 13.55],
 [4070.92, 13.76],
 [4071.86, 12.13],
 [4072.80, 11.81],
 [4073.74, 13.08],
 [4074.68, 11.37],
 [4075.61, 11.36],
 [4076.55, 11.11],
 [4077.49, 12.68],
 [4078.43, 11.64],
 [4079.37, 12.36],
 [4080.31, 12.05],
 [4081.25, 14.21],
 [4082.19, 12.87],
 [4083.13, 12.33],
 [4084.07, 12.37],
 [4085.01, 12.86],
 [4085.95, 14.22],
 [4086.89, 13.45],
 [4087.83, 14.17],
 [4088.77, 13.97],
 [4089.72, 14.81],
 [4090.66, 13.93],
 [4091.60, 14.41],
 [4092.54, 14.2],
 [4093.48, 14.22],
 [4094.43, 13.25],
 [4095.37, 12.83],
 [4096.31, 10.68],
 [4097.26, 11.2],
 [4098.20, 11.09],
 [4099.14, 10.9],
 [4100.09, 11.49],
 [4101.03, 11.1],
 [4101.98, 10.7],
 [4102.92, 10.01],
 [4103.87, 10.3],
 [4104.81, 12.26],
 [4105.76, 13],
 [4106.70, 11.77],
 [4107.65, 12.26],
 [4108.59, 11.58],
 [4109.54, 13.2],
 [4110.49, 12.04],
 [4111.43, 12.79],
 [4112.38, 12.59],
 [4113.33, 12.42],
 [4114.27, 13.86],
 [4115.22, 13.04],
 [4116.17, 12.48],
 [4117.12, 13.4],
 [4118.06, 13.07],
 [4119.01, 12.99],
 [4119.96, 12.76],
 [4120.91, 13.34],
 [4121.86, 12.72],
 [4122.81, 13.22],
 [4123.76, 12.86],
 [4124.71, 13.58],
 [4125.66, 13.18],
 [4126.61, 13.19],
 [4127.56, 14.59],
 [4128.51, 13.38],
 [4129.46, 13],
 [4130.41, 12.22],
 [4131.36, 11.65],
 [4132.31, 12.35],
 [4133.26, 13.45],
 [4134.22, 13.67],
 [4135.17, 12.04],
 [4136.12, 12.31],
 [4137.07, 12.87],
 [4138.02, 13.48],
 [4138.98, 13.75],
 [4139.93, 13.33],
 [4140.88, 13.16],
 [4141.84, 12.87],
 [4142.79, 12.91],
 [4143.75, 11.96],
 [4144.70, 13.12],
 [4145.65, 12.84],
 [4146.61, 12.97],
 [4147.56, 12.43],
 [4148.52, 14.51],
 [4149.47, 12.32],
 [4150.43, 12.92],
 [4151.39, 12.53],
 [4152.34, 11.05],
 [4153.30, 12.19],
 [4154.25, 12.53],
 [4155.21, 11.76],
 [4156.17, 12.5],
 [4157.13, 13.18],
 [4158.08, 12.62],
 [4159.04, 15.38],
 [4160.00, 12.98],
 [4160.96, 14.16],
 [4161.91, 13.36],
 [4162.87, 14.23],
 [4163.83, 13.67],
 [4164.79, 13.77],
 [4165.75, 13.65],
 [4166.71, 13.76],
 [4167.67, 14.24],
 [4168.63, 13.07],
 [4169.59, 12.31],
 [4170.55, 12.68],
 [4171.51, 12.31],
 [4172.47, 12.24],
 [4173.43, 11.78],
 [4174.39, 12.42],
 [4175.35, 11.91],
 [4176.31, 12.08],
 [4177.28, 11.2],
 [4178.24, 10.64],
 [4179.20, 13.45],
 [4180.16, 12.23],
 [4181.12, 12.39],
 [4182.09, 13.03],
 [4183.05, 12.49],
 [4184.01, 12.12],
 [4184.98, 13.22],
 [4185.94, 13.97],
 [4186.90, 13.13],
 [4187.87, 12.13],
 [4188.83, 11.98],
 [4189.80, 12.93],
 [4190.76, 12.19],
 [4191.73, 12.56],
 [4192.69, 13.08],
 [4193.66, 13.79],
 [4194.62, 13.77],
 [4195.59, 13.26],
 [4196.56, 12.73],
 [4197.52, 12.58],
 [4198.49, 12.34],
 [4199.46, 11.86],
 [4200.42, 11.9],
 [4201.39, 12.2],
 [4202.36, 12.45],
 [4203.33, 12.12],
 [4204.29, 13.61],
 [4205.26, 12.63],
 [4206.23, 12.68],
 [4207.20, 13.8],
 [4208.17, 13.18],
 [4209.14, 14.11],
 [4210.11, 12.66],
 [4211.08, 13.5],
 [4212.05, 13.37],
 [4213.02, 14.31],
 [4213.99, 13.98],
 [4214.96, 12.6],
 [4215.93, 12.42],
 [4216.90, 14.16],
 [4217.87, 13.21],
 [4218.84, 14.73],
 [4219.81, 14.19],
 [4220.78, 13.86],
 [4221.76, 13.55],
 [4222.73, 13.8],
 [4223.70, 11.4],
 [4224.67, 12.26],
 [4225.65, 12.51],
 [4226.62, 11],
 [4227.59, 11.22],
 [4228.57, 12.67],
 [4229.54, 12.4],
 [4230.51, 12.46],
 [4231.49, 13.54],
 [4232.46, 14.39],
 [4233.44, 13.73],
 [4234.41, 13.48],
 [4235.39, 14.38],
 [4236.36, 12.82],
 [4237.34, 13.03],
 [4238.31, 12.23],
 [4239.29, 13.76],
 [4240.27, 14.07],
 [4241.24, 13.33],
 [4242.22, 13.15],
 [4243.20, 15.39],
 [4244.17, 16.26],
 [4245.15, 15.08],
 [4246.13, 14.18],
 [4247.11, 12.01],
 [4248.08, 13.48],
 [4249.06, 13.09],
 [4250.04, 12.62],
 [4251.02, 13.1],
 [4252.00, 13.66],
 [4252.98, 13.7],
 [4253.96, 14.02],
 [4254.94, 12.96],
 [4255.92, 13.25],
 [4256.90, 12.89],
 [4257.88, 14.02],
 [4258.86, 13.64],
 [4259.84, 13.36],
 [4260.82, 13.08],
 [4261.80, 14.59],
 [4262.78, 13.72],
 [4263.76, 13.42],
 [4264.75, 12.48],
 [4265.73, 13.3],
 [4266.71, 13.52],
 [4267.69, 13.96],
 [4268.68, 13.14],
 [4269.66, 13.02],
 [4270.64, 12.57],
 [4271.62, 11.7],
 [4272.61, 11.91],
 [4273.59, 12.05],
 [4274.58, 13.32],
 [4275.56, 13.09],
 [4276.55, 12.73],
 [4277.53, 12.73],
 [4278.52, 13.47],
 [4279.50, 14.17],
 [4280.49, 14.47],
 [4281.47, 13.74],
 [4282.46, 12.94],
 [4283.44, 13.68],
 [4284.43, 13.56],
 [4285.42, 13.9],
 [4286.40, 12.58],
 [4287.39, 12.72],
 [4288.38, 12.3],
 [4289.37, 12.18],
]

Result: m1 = 0.01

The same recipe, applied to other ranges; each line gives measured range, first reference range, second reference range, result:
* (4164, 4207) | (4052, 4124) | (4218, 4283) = 0.03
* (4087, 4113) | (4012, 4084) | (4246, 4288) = 0.03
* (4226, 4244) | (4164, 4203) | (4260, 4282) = -0.02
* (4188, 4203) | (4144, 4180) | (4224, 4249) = 0.04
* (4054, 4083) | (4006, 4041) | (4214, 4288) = 0.07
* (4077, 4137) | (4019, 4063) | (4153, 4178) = 0.00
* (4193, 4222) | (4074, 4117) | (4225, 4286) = -0.01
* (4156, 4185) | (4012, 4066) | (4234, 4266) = 0.03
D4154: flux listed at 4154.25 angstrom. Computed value 12.53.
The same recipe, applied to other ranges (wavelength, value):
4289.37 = 12.18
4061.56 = 11.45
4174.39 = 12.42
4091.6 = 14.41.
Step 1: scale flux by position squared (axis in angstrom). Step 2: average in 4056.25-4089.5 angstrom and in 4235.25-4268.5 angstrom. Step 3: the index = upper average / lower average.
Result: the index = 1.2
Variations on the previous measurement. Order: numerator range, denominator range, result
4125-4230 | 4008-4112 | 1.08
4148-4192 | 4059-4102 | 1.06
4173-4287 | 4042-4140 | 1.11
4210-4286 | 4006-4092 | 1.15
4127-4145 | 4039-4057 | 1.07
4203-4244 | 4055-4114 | 1.14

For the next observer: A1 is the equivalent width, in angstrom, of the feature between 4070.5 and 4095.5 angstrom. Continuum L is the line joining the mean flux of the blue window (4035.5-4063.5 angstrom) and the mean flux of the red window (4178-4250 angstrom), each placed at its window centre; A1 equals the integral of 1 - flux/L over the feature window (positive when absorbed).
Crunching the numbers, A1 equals -0.82 angstrom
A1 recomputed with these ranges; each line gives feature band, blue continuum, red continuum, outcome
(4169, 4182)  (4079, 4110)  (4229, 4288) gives 0.8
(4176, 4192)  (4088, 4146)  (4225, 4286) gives 0.7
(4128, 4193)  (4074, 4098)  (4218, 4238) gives 0.9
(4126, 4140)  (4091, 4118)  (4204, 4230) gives -0.6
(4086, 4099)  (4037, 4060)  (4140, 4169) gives -0.4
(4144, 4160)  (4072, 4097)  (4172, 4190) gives -0.3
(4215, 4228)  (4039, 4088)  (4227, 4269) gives 0.4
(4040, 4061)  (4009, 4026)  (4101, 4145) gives 1.0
